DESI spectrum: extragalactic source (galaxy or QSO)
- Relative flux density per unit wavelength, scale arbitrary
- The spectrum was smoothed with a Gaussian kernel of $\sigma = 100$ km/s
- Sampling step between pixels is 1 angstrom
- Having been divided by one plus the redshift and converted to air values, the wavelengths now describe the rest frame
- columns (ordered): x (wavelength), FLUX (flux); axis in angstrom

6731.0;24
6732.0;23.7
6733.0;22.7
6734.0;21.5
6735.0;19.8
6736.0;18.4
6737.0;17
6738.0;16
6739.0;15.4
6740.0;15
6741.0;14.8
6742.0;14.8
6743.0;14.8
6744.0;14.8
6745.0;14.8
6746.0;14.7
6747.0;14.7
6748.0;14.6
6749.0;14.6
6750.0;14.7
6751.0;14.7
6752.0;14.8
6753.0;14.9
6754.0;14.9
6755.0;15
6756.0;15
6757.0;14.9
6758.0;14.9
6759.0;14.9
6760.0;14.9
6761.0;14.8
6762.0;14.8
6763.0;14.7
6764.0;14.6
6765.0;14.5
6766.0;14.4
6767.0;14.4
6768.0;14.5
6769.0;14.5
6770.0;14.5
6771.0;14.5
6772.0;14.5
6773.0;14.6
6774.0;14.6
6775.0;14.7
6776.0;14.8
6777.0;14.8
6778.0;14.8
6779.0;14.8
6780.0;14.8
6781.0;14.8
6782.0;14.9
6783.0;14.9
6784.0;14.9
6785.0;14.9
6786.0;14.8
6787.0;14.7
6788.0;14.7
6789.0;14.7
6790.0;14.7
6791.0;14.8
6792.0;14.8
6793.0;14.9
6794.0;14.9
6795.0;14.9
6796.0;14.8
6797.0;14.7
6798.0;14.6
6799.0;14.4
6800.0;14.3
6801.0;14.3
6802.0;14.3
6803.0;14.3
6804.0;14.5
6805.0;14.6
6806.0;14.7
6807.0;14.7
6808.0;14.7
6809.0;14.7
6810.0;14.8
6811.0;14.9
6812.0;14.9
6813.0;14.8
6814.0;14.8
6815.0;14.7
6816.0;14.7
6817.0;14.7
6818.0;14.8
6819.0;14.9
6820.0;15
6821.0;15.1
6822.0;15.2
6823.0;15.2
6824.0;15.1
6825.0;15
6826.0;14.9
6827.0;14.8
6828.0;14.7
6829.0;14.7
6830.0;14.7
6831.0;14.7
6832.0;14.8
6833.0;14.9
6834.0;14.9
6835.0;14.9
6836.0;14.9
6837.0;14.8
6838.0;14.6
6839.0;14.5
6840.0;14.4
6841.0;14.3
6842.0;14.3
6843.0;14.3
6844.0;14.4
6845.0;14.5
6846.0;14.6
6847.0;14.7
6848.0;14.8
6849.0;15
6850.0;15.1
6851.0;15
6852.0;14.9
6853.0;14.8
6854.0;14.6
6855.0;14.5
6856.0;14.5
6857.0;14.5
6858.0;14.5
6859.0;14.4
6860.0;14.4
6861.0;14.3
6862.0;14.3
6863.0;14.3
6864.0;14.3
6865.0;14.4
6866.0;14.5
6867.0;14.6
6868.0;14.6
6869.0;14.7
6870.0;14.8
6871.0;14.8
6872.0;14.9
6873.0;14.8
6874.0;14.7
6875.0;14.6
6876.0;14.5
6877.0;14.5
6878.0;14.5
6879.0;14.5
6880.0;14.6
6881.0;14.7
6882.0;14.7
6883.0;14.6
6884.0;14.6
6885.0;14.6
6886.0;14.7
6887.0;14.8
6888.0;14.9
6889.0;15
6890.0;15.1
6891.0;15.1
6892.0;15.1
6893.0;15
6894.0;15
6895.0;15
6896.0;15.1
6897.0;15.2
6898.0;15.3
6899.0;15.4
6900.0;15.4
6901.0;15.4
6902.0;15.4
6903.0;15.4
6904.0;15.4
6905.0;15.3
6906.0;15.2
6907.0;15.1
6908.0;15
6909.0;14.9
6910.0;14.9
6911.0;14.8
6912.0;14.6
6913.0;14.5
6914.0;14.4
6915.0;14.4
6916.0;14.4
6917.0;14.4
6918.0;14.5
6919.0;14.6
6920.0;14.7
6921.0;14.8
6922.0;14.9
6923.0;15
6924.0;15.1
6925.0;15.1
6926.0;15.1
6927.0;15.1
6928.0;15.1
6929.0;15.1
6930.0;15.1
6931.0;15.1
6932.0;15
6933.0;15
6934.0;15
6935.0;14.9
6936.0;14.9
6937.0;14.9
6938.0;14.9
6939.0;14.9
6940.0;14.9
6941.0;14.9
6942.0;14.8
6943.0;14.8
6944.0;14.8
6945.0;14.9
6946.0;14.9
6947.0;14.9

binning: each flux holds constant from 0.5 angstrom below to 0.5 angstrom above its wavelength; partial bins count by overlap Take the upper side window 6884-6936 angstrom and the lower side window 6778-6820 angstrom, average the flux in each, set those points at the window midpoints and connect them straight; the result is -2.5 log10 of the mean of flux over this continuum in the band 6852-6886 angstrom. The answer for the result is 0.02 mag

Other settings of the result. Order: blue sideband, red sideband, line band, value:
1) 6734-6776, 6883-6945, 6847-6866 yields 0.030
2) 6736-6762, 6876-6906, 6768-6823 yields 0.021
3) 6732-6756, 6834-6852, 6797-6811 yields 0.050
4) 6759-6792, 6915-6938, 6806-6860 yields 0.002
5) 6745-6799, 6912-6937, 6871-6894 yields 0.004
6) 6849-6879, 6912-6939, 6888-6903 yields -0.033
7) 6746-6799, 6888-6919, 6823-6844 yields 0.010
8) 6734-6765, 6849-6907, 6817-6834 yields 0.008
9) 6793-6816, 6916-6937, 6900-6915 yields -0.010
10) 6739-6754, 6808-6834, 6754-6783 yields 0.007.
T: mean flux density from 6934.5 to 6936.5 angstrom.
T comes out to 14.9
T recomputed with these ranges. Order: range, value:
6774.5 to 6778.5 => 14.8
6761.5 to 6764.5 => 14.7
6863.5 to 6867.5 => 14.5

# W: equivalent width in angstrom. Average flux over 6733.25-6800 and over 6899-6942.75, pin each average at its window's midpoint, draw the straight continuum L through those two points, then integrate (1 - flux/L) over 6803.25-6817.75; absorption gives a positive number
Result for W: 0.30 angstrom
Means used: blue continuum 15.1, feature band 14.7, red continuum 14.9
